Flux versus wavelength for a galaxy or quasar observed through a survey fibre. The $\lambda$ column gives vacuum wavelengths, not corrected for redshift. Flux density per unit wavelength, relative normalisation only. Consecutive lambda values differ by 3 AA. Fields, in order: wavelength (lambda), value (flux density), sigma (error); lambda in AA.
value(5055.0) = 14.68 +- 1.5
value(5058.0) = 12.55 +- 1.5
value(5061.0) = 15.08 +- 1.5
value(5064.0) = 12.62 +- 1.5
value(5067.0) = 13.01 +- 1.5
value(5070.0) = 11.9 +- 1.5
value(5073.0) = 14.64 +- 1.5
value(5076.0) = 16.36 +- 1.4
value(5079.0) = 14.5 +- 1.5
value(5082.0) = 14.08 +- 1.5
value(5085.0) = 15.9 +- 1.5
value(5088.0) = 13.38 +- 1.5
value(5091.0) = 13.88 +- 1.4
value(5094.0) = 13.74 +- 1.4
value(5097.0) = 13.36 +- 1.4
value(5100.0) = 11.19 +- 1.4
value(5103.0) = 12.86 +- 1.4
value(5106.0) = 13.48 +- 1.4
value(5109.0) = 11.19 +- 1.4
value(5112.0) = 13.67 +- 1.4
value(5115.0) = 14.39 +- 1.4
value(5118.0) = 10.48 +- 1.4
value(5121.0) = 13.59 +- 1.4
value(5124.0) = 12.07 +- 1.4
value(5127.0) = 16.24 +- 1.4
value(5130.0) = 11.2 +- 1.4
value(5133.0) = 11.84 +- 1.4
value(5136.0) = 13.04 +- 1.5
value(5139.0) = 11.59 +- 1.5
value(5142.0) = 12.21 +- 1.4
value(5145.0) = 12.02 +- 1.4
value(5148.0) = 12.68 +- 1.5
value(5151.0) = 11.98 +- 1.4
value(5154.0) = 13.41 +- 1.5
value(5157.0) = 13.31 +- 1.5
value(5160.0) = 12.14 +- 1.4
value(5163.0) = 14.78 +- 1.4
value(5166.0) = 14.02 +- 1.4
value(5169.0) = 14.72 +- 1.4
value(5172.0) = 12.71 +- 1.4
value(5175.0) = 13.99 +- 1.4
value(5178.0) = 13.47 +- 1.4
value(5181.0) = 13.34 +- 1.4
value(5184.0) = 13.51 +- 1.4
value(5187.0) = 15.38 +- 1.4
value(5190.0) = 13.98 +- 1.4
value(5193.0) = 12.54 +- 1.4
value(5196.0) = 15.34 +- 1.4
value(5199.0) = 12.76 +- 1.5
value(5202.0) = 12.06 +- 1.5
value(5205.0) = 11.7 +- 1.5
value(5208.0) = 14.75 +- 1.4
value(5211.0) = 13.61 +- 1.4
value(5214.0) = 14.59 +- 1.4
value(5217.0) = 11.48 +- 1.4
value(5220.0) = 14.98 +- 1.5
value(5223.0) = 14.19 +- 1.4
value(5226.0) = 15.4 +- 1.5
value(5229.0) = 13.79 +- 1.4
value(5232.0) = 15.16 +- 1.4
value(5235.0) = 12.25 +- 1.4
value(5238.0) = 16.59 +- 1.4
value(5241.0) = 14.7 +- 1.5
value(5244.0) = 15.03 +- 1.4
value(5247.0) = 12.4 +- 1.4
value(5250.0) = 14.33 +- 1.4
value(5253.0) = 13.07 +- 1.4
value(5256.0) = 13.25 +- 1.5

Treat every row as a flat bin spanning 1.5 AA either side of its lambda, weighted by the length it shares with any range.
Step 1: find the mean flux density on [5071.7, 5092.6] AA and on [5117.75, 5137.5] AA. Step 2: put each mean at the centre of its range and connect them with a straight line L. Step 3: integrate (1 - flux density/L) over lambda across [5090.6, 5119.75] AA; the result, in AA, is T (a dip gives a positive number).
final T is 2.0 AA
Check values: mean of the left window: 14.7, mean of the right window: 12.8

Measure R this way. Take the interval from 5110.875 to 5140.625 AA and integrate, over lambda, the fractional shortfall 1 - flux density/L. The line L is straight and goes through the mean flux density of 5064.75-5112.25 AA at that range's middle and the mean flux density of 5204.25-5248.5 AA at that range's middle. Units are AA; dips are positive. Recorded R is 1.9 AA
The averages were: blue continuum 13.6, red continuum 14.1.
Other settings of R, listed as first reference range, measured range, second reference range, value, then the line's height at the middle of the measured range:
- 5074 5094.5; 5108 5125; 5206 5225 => 2.1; 14.4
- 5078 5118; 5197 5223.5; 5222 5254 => 1.4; 14.1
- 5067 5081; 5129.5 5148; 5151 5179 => 2.2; 13.7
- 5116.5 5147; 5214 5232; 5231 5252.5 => -0.2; 14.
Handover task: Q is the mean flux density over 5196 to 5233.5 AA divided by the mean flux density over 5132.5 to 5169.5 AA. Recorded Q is 1.1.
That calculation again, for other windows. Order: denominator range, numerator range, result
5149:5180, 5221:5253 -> 1.07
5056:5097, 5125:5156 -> 0.90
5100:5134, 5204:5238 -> 1.09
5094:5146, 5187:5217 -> 1.07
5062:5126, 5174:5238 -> 1.03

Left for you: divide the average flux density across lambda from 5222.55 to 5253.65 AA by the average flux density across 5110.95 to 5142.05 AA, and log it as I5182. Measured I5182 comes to 1.1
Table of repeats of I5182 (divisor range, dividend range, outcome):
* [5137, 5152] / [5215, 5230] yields 1.15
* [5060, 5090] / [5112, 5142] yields 0.90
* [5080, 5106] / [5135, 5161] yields 0.92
